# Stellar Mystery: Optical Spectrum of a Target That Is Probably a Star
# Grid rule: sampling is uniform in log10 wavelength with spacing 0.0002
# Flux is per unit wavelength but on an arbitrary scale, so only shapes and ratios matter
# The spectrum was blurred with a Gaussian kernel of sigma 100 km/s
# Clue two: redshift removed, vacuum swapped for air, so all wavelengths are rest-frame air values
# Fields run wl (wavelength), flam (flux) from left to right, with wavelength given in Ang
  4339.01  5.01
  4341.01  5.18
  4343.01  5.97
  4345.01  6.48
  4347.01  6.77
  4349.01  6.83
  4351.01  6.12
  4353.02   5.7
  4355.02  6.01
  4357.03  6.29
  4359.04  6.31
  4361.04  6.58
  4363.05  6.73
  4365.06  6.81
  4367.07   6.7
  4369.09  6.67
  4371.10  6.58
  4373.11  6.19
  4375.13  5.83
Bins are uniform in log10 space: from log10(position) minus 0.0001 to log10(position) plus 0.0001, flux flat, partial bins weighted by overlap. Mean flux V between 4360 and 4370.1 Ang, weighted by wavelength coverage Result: 6.7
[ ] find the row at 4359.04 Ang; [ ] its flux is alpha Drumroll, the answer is 6.31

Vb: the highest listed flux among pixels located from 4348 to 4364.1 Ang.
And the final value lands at 6.83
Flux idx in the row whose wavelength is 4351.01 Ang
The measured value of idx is 6.12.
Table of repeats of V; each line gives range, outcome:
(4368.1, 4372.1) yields 6.63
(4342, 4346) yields 6.22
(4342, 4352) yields 6.44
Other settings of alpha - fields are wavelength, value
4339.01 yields 5.01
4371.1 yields 6.58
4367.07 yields 6.7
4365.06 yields 6.81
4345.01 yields 6.48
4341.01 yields 5.18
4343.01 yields 5.97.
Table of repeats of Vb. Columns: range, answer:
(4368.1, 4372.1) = 6.67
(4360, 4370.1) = 6.81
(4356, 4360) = 6.31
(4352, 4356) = 6.01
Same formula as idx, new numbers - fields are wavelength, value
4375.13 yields 5.83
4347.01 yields 6.77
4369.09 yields 6.67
